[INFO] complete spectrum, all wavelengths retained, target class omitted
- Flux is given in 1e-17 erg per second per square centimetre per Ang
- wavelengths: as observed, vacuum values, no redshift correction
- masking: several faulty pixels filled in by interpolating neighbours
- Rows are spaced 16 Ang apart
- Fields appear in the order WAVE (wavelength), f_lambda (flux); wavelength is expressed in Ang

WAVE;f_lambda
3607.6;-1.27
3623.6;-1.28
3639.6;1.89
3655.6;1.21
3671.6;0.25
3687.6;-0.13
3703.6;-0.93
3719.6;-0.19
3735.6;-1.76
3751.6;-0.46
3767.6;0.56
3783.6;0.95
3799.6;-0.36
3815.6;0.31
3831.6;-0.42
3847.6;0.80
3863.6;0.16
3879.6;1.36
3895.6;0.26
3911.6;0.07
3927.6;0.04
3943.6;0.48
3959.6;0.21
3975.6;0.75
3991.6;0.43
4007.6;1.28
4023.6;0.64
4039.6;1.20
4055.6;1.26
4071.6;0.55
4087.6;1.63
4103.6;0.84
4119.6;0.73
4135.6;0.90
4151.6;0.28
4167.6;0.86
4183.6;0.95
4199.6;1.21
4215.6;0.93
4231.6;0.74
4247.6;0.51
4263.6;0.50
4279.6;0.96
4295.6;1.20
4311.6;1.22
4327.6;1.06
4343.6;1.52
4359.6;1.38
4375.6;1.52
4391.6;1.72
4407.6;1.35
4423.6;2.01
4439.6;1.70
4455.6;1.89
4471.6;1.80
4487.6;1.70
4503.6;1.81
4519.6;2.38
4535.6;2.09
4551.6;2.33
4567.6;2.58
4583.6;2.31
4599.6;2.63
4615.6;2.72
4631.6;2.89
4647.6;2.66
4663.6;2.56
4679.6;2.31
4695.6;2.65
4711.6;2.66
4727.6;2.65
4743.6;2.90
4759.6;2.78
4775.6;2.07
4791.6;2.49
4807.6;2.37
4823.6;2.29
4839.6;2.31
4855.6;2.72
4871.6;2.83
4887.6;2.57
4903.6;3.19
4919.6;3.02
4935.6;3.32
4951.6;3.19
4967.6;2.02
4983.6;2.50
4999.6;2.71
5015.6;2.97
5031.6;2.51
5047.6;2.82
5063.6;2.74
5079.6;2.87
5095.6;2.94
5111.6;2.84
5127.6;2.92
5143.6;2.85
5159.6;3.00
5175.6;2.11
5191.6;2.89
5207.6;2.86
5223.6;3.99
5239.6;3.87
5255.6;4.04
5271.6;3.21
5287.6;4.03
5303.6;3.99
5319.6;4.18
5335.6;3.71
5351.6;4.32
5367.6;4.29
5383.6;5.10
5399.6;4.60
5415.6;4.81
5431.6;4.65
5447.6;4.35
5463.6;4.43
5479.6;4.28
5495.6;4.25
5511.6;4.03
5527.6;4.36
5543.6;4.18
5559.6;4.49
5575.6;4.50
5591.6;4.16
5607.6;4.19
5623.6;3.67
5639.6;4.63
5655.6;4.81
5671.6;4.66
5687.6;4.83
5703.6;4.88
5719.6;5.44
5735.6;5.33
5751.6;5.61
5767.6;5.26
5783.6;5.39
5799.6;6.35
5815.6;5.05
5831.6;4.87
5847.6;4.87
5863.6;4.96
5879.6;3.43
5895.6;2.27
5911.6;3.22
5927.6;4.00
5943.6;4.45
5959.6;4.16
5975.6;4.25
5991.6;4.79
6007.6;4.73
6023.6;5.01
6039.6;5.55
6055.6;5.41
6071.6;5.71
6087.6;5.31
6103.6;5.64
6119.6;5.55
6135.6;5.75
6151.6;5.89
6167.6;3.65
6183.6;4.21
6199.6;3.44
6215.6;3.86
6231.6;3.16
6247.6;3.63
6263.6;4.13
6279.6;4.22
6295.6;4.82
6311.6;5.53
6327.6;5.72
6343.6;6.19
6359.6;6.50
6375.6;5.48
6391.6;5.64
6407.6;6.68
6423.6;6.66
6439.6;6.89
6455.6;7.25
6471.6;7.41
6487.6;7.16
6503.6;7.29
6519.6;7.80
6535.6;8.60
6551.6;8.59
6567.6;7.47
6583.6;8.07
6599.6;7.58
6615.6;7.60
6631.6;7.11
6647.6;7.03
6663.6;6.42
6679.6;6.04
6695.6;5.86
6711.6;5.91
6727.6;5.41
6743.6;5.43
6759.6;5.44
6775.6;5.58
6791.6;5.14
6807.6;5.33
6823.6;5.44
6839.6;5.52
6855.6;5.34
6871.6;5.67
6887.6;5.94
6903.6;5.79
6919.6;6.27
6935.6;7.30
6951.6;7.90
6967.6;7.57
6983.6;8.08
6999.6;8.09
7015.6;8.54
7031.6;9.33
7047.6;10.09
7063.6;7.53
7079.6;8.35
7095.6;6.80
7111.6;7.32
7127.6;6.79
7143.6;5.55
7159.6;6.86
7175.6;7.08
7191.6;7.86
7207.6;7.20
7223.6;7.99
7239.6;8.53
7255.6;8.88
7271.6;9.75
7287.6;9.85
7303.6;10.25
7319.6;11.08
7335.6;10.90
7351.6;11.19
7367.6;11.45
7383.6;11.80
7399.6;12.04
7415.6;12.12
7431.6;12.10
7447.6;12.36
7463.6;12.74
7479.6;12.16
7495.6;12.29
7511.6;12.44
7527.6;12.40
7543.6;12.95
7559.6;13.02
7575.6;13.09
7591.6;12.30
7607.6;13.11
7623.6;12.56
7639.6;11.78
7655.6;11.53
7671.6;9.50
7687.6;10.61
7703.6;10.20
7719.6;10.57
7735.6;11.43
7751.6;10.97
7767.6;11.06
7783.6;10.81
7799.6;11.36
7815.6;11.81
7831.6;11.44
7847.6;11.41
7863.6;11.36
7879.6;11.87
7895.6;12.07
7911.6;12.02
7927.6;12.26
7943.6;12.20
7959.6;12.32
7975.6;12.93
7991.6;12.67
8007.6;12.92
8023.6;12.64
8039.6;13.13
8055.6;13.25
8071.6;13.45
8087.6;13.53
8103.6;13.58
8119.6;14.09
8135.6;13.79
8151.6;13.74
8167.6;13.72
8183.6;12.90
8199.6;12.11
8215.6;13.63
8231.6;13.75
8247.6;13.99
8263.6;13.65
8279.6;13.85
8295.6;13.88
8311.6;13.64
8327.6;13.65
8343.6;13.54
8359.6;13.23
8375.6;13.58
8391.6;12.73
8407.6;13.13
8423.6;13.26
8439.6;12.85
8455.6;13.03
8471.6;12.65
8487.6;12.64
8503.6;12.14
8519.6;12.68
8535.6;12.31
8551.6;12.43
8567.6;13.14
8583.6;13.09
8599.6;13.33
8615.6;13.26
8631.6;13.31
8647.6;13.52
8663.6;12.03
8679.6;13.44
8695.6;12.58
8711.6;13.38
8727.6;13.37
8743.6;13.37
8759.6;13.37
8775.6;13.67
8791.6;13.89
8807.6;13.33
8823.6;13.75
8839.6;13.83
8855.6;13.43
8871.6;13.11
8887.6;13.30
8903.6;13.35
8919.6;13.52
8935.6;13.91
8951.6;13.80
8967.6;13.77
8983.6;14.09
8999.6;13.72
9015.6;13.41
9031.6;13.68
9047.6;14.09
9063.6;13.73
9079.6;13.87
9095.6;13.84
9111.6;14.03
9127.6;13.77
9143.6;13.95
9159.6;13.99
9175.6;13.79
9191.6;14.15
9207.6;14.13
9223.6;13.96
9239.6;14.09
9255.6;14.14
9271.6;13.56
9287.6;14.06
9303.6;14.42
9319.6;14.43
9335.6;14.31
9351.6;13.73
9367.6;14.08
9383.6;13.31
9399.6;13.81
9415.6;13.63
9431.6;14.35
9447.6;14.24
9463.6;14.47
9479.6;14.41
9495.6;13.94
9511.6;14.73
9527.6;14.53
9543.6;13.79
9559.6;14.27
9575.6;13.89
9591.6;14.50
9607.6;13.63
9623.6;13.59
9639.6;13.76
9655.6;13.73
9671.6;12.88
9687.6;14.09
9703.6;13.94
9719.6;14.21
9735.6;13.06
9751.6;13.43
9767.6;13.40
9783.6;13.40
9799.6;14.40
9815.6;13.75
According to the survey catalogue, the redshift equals 0.00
